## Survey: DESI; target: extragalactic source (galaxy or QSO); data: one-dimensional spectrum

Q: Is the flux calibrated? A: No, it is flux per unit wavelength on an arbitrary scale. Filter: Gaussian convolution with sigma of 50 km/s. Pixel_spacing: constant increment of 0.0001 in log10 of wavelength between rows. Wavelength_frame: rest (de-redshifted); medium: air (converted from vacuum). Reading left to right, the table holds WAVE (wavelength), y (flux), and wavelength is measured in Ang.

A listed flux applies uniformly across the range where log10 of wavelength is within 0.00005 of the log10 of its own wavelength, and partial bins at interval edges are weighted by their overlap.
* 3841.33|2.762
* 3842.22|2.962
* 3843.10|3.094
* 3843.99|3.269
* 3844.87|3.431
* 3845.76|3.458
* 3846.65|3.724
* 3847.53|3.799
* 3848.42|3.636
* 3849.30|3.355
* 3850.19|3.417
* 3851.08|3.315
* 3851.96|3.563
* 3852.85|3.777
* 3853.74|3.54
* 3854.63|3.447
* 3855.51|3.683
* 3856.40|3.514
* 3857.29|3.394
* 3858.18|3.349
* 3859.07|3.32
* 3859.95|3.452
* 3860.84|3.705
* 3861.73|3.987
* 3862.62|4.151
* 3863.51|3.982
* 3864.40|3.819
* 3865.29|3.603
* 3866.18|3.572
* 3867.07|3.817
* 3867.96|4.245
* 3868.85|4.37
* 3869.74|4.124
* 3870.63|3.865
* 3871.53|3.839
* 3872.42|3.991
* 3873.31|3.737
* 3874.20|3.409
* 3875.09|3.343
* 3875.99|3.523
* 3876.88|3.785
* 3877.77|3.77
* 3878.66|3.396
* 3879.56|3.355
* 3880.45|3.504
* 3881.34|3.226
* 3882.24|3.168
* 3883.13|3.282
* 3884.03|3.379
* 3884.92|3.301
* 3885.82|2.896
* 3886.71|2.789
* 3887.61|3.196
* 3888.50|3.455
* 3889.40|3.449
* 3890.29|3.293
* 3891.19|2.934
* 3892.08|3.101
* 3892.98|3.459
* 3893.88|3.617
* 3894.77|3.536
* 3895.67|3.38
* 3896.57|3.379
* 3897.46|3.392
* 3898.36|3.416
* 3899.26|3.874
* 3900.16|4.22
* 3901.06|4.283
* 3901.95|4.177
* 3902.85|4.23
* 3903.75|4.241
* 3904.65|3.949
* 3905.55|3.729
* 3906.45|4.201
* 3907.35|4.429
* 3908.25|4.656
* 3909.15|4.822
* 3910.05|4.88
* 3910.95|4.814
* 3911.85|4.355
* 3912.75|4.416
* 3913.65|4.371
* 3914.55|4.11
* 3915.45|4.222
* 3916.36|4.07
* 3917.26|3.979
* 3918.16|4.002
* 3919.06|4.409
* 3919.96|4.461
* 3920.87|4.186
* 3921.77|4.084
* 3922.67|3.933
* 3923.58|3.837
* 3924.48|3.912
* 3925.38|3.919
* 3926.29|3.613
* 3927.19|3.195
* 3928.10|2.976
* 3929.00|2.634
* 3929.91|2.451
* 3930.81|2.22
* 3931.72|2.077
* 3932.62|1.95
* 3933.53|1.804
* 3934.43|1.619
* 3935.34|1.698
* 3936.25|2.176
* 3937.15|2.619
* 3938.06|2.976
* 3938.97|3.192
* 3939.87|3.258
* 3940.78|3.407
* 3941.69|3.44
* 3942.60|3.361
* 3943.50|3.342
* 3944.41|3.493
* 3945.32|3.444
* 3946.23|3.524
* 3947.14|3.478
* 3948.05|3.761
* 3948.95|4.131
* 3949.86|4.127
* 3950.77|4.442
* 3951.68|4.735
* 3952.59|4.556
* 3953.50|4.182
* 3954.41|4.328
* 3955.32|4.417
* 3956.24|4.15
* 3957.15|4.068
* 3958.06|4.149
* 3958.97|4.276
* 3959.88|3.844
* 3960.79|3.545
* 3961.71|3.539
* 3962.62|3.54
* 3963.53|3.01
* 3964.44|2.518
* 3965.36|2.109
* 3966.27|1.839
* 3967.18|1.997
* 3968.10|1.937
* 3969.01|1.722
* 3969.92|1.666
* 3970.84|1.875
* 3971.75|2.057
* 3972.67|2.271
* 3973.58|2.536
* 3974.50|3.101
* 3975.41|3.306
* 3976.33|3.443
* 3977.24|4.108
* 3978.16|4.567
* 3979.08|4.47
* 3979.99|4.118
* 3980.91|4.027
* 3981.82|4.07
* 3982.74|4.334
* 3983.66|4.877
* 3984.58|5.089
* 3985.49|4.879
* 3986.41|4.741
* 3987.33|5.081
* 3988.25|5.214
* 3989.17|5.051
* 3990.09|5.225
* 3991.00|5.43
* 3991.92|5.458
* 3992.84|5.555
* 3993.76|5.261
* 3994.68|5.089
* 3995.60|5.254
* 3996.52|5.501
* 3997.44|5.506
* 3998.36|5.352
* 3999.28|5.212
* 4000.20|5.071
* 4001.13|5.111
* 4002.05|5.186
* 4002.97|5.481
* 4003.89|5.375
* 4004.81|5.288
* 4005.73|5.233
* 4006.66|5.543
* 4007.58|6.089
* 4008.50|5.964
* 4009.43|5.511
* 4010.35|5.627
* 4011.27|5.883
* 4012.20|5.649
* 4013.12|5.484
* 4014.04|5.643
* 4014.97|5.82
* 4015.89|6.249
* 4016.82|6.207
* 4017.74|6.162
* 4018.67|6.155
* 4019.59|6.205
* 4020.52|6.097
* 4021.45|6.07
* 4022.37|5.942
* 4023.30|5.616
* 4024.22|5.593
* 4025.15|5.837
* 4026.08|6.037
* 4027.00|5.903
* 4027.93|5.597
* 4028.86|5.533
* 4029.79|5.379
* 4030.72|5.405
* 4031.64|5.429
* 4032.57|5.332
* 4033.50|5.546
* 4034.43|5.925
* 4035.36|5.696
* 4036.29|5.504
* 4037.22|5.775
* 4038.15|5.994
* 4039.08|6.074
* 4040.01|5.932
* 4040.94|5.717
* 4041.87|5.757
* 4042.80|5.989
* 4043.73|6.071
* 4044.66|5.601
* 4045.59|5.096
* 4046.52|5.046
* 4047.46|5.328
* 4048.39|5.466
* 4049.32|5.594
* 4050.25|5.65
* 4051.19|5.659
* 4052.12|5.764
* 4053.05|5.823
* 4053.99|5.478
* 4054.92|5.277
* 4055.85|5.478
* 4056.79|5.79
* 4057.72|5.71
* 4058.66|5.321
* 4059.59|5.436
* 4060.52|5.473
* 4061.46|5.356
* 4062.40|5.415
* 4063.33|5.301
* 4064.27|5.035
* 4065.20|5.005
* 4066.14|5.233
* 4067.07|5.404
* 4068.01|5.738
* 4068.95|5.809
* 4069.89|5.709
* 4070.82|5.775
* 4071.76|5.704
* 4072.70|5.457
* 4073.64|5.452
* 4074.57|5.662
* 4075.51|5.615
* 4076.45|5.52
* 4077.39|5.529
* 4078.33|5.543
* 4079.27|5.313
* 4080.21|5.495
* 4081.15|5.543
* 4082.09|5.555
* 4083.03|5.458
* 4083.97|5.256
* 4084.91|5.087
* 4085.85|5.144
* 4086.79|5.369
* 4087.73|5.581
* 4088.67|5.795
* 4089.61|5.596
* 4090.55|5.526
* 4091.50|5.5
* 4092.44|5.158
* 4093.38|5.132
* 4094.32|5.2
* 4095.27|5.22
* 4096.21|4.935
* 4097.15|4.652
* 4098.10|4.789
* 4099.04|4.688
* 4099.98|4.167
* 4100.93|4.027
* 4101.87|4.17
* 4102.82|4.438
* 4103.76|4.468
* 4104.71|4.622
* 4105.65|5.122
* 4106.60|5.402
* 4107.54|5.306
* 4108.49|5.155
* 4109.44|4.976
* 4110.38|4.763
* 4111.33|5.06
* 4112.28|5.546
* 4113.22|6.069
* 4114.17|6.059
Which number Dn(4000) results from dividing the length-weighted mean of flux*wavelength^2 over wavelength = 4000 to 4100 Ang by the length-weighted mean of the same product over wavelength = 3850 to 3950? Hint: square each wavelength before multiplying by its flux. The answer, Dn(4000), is 1.67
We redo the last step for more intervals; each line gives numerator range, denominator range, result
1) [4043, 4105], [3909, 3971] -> 1.66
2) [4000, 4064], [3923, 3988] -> 1.74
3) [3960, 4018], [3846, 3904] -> 1.32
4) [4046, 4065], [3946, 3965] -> 1.47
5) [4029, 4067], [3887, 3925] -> 1.50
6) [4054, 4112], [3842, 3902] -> 1.64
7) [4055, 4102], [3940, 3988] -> 1.56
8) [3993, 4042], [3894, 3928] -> 1.47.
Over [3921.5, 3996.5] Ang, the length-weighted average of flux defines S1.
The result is 3.61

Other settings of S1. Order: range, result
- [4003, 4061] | 5.69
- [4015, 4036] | 5.81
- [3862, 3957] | 3.64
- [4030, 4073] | 5.57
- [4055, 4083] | 5.49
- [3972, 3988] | 4.05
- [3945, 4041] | 4.73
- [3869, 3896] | 3.45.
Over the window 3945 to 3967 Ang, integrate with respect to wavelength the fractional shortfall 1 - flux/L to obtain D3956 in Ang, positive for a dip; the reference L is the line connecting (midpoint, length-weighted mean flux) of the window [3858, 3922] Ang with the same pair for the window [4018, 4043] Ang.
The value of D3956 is 4.7 Ang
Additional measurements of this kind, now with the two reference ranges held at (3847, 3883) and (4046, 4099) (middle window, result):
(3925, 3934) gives 3.3 Ang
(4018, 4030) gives -2.1 Ang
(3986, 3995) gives -0.9 Ang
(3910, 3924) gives -0.5 Ang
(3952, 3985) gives 7.9 Ang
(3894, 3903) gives 0.4 Ang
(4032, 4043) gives -1.4 Ang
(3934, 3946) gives 3.8 Ang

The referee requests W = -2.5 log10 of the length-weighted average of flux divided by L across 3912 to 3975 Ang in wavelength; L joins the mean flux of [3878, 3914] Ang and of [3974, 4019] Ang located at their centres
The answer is 0.299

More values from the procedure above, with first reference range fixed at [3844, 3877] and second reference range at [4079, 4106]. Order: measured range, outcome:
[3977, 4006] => -0.126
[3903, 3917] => -0.098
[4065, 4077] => -0.128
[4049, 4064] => -0.141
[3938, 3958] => 0.099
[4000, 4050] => -0.216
